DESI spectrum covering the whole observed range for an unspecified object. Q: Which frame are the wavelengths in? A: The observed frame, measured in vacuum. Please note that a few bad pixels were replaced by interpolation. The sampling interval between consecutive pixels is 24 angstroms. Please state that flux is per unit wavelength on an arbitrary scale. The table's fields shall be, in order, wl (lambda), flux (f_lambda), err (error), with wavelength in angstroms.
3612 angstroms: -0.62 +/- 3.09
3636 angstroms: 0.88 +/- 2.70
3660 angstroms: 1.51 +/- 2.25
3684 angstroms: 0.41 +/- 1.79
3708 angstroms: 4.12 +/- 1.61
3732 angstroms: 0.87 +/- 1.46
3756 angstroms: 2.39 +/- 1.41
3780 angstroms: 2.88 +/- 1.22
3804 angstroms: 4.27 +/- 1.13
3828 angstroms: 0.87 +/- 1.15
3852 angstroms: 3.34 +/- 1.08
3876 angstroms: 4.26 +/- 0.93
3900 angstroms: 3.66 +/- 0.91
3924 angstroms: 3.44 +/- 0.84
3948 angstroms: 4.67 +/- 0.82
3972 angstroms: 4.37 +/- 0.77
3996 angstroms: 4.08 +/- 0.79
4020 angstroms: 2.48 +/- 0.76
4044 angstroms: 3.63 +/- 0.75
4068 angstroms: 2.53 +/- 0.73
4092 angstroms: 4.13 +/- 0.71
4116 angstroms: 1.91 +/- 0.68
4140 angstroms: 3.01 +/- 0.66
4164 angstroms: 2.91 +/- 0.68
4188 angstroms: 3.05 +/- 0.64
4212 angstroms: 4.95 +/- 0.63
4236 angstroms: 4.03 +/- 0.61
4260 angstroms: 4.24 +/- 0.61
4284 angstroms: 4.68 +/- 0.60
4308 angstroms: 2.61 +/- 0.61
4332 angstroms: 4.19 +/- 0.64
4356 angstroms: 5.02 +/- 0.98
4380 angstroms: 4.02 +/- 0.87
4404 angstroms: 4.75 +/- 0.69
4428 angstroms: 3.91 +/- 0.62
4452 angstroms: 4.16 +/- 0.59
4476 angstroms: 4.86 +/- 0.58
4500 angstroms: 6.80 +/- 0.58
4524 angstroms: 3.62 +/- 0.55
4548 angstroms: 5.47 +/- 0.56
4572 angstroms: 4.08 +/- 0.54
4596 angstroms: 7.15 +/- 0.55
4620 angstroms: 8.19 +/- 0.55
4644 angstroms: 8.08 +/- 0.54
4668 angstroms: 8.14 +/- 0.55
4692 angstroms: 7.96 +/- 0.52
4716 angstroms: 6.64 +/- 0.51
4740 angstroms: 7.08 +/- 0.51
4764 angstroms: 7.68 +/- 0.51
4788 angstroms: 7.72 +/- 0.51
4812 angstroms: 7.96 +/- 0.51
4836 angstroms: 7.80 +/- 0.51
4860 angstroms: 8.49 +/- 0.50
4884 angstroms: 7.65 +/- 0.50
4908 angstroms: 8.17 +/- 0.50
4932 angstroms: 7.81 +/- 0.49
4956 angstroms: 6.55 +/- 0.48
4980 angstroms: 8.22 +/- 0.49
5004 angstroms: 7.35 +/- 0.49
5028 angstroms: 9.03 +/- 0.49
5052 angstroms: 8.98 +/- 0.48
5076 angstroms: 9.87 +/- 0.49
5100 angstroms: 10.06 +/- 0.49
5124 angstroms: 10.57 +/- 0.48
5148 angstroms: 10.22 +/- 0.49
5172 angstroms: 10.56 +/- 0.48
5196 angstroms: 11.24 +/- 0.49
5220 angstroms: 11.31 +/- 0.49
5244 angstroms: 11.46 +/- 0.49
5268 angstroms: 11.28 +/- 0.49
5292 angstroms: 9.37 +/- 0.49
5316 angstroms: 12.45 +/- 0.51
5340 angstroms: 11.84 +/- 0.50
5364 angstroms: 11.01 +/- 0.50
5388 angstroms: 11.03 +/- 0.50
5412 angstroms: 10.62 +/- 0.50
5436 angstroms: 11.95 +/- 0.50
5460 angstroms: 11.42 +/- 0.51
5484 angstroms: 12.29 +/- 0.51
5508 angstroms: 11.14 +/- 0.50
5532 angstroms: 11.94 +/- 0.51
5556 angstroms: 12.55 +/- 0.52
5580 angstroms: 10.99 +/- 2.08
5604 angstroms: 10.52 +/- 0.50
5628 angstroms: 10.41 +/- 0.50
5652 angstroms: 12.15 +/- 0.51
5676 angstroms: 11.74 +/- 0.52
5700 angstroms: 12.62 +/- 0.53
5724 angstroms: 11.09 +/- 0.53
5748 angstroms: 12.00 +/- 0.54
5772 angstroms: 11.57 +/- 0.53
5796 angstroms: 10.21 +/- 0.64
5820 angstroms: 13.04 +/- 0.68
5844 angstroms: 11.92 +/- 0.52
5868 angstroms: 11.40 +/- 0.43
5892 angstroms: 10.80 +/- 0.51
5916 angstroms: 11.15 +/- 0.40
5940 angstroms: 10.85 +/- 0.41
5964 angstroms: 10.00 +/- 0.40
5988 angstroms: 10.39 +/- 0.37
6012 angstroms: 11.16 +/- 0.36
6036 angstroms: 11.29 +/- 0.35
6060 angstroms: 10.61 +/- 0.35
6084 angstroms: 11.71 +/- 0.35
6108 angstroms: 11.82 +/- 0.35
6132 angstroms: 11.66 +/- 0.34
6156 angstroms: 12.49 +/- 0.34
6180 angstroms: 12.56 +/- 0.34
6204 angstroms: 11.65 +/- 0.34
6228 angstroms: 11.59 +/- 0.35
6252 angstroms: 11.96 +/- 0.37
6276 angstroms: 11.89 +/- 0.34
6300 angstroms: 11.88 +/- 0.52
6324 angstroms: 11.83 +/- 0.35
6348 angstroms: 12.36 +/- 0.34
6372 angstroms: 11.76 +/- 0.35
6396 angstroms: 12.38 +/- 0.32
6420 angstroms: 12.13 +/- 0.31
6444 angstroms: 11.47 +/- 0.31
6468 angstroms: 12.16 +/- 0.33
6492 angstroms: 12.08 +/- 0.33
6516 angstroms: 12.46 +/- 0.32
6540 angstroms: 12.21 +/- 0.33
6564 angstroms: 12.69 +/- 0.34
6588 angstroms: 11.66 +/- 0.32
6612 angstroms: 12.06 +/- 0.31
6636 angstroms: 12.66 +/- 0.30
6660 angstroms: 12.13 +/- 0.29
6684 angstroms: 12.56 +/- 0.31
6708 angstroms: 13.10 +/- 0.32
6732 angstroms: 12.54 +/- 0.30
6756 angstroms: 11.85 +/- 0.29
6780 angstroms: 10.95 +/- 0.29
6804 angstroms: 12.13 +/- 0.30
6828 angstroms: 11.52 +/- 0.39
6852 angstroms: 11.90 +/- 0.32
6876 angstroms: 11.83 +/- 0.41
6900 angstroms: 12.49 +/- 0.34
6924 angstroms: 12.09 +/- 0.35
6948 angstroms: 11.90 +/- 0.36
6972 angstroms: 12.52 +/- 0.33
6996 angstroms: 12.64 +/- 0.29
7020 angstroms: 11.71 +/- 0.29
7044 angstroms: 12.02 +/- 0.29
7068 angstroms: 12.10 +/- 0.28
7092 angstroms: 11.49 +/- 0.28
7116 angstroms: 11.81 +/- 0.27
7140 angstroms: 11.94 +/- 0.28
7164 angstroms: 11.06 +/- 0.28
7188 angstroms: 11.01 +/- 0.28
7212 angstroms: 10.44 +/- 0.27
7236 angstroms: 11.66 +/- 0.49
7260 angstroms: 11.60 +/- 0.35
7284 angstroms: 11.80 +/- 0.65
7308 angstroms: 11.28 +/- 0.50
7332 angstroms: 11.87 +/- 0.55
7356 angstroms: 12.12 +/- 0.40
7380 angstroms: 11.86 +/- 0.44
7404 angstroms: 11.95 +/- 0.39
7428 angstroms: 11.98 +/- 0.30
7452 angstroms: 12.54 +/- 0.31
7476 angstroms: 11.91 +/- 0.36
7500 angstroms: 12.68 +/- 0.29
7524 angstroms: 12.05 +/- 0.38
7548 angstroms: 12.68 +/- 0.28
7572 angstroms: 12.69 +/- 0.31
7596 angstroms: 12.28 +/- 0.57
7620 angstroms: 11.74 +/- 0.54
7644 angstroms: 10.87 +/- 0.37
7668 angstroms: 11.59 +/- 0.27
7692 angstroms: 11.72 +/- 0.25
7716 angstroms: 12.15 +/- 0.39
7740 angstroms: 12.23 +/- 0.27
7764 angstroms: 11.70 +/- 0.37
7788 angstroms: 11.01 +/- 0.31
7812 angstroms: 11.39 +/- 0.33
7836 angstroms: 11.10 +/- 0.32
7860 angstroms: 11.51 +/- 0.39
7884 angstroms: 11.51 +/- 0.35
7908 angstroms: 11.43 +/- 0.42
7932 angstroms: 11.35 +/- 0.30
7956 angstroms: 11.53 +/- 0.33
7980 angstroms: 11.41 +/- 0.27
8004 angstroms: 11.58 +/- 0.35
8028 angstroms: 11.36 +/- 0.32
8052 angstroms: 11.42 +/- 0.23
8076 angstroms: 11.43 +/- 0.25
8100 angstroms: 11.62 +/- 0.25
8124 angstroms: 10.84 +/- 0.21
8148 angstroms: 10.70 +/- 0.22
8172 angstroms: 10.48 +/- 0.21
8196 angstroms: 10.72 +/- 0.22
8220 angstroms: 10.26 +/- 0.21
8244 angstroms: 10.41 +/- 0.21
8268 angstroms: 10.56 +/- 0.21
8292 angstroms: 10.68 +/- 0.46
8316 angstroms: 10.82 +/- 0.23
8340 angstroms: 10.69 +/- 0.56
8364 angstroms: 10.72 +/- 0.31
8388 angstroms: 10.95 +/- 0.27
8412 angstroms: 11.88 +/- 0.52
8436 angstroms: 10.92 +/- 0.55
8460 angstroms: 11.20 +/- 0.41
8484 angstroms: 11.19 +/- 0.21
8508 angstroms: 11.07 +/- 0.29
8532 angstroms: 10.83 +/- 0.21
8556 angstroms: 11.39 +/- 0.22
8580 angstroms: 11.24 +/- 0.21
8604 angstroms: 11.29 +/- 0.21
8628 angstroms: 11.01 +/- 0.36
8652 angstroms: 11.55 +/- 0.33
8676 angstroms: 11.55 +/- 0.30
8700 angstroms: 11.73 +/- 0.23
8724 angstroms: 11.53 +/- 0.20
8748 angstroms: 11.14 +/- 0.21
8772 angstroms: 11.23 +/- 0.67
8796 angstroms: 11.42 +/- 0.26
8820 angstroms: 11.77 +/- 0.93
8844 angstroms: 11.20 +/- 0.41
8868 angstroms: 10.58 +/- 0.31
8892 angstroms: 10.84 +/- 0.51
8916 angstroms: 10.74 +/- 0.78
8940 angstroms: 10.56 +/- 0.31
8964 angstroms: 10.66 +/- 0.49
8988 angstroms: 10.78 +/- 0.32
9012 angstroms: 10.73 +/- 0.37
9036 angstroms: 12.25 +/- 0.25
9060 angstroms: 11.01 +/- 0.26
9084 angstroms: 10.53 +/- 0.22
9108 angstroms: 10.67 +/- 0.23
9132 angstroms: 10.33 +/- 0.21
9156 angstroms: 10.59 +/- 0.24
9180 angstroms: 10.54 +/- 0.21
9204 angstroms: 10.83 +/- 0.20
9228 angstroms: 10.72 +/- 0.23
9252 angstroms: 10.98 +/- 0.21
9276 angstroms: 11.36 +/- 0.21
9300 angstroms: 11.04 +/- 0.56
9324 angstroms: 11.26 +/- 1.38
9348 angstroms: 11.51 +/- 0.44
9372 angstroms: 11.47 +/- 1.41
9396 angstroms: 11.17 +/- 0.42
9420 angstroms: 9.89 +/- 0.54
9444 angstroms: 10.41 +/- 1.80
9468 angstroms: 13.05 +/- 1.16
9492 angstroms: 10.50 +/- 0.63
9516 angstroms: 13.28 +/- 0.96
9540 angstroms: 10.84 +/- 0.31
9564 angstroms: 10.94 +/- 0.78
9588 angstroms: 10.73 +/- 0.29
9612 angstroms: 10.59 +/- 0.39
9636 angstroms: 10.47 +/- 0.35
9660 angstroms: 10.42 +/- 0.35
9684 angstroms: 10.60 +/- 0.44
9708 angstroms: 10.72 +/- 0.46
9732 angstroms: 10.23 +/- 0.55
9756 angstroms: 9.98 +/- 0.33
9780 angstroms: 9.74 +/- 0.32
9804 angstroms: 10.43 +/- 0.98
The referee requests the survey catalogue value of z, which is 0.151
